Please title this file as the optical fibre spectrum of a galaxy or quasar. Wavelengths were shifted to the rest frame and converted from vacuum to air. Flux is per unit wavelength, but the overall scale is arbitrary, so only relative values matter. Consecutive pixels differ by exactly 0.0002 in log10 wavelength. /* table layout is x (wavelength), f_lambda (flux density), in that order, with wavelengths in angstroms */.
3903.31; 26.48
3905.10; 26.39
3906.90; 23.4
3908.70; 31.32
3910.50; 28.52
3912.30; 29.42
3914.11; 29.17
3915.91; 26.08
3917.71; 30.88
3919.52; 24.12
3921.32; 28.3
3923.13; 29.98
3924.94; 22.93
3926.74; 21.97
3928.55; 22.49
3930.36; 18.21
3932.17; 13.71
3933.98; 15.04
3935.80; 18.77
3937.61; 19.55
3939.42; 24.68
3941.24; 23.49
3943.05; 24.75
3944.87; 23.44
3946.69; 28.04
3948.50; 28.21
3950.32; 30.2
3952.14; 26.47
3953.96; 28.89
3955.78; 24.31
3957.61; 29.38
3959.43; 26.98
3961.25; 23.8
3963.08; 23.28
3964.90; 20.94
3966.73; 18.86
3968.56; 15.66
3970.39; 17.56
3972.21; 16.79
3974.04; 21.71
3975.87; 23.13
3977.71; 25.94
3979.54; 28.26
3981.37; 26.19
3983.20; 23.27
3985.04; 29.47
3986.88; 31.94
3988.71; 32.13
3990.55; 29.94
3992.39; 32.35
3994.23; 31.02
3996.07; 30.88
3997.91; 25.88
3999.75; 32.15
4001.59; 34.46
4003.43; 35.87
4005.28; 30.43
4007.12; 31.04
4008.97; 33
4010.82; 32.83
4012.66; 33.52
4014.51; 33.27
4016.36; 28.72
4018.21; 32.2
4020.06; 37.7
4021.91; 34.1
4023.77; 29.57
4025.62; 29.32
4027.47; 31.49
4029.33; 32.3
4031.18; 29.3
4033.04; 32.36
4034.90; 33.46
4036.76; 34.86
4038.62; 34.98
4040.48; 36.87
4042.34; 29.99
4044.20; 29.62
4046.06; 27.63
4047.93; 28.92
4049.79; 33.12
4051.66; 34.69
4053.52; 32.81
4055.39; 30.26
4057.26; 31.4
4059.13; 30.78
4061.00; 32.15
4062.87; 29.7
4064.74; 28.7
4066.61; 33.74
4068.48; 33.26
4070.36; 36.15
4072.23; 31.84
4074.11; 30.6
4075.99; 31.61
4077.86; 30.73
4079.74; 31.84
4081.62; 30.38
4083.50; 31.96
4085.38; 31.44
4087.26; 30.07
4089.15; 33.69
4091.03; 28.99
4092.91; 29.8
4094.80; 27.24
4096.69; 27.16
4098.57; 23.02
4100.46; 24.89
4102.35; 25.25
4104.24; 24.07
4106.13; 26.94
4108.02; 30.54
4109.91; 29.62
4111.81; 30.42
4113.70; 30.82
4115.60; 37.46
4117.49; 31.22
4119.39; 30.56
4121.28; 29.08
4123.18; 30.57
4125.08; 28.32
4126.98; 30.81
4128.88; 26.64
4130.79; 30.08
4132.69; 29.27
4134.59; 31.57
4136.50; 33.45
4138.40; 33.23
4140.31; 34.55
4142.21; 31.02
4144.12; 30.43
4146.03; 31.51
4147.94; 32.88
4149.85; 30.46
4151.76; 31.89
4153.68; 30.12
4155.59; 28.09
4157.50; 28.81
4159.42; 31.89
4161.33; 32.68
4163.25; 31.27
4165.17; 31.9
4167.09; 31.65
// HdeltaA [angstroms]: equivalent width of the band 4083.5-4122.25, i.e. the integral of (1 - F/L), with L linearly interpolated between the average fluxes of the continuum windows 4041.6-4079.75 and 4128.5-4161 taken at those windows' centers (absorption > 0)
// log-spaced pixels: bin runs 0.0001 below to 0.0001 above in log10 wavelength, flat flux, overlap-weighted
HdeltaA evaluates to 2.5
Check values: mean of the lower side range 31.4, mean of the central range 29.2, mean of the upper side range 31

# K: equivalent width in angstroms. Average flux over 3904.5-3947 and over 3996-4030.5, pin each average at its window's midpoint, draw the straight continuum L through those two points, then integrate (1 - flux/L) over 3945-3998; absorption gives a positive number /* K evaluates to 4.60 angstroms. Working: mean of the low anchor 24.3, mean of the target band 25.9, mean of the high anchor 32.1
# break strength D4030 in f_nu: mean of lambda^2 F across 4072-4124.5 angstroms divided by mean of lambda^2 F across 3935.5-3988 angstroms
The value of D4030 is 1.30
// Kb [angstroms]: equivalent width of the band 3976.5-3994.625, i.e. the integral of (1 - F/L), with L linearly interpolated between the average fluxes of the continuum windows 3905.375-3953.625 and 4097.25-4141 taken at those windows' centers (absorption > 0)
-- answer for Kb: -1.8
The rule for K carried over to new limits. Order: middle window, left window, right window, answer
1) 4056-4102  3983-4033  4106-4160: 1.1 angstroms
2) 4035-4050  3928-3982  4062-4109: -2.5 angstroms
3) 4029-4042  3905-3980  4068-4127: -2.7 angstroms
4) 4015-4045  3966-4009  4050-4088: -2.7 angstroms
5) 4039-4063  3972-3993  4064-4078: -0.4 angstroms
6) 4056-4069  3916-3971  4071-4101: -1.1 angstroms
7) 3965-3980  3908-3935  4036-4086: 3.6 angstroms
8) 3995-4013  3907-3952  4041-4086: -2.2 angstroms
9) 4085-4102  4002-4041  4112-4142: 1.8 angstroms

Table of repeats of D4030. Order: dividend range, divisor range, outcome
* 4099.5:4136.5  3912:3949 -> 1.36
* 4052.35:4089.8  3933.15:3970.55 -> 1.43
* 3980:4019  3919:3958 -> 1.34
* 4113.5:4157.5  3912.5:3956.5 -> 1.40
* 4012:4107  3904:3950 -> 1.34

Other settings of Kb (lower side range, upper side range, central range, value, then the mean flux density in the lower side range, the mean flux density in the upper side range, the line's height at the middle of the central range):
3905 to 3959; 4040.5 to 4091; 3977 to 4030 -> -4.7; 25.1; 31.5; 28.5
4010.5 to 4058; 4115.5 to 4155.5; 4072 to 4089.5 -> 0.2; 32.1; 31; 31.6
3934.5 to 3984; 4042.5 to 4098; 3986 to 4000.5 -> -2.7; 23.7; 31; 25.9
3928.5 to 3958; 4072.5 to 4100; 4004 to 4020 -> -3.5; 23.4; 29.8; 26.5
